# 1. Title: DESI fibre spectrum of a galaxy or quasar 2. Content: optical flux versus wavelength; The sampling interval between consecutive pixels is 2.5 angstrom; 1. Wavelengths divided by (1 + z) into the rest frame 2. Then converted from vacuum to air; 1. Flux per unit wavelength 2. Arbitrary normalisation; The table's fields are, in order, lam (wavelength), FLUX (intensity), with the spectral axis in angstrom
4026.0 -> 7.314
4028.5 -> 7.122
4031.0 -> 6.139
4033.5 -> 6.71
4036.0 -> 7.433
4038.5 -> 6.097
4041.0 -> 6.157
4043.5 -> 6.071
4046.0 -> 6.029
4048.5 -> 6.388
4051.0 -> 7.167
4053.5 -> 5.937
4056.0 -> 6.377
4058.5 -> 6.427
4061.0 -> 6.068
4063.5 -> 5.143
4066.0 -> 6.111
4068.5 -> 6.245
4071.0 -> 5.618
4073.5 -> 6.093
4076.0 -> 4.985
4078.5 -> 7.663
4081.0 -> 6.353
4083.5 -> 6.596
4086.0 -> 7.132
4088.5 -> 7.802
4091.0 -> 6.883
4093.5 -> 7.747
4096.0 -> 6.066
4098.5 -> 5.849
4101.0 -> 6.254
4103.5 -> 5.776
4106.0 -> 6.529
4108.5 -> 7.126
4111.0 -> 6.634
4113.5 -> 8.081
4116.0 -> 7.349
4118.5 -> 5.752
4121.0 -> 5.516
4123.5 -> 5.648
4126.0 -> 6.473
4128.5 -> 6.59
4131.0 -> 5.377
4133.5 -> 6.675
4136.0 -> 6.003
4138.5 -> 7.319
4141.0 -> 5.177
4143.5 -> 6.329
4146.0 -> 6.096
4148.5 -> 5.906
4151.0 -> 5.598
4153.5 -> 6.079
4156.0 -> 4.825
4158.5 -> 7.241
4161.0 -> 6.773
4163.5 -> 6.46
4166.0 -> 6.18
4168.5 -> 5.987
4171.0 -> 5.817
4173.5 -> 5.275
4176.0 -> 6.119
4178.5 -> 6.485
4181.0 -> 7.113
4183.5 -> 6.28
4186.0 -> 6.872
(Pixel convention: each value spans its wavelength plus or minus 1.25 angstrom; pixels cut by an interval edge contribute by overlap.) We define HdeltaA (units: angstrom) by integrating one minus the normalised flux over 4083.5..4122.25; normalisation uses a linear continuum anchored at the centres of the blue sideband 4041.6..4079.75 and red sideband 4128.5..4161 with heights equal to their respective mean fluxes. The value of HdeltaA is -3.6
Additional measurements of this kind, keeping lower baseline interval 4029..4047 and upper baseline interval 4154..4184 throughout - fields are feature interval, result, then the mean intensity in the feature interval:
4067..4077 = 0.94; 5.76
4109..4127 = -0.66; 6.52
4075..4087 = -0.42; 6.57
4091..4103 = -0.30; 6.48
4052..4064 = 0.59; 6.07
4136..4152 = 0.45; 6.07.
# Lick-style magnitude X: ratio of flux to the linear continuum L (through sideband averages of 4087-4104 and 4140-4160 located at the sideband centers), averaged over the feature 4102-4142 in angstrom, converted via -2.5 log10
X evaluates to -0.01 mag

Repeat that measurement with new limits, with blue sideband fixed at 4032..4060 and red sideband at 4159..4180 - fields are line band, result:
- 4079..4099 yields -0.09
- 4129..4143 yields 0.02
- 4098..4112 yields -0.01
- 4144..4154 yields 0.05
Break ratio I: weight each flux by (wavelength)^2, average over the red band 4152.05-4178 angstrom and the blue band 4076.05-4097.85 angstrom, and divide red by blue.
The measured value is 0.92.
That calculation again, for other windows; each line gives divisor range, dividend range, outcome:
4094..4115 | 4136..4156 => 0.93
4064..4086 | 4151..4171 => 1.03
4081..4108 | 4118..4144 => 0.93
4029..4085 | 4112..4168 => 1.04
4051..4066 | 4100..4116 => 1.14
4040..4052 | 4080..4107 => 1.07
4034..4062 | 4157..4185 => 1.05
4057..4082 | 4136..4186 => 1.06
